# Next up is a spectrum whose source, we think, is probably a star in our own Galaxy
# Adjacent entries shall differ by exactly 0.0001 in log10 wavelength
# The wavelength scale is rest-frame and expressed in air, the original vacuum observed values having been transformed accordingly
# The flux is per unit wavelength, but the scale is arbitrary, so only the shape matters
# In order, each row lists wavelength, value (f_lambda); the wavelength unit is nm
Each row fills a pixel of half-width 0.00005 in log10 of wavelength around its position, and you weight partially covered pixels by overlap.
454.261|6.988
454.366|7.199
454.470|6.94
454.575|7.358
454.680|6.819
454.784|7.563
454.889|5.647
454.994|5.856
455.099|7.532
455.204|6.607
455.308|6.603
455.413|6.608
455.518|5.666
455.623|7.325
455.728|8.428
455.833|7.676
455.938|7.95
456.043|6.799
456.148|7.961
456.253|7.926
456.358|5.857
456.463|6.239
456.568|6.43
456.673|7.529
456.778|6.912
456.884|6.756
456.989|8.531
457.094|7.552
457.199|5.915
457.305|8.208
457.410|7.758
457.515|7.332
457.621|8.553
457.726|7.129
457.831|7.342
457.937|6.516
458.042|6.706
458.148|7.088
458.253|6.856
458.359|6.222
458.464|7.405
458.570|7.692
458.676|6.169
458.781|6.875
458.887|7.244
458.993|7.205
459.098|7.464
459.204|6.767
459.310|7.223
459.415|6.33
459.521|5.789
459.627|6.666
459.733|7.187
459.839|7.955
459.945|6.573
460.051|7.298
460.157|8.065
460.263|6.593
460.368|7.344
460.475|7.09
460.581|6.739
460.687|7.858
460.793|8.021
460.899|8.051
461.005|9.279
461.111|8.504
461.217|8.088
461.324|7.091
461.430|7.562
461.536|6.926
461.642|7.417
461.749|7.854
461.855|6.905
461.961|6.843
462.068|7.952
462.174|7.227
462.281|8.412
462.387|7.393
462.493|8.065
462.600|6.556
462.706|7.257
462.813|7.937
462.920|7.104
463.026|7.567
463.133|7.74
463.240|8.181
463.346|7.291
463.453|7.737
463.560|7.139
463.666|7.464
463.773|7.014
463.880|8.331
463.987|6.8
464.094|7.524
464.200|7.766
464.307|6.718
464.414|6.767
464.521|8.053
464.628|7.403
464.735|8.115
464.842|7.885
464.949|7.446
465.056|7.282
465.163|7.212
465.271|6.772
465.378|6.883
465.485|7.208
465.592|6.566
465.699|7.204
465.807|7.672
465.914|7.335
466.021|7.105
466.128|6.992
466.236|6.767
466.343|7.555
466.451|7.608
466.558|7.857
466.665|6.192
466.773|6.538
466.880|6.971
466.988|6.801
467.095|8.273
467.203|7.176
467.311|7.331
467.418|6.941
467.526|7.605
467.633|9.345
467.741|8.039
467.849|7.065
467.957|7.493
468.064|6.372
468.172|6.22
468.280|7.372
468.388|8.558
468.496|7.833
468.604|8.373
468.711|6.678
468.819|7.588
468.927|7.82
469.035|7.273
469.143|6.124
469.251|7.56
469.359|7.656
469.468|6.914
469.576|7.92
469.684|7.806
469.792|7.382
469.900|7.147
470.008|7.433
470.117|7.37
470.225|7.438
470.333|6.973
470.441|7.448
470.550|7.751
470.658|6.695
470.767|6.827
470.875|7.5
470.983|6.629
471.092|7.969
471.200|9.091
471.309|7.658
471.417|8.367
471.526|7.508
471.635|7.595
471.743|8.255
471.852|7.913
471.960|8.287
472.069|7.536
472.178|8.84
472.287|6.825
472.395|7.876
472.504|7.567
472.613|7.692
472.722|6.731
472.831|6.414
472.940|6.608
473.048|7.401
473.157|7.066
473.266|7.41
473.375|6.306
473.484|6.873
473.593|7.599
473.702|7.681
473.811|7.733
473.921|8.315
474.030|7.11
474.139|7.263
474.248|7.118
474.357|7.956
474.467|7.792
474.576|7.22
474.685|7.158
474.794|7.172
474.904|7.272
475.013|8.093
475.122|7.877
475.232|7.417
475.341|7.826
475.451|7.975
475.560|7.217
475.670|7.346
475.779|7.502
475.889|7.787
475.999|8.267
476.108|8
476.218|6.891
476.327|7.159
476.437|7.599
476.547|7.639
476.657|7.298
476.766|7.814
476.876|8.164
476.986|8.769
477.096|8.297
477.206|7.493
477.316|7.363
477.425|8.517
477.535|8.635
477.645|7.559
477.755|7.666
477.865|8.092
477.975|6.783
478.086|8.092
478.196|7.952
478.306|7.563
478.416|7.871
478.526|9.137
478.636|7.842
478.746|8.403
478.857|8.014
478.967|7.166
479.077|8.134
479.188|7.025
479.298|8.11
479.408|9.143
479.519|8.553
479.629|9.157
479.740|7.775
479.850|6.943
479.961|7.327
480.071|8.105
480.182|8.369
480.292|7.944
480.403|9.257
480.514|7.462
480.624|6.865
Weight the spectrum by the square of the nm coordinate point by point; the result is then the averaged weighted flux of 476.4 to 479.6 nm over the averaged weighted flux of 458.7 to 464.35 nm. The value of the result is 1.16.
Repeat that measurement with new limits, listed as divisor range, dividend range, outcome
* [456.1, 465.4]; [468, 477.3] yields 1.08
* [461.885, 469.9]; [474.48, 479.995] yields 1.11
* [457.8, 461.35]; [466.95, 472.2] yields 1.09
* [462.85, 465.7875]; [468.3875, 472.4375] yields 1.05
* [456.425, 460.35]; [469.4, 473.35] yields 1.12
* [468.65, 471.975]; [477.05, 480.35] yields 1.10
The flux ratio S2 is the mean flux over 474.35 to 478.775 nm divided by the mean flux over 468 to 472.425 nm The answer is 1.0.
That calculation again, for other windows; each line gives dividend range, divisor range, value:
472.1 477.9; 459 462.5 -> 1.02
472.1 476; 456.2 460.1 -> 1.05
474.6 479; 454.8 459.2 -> 1.10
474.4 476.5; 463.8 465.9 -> 1.03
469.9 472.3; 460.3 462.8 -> 1.01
